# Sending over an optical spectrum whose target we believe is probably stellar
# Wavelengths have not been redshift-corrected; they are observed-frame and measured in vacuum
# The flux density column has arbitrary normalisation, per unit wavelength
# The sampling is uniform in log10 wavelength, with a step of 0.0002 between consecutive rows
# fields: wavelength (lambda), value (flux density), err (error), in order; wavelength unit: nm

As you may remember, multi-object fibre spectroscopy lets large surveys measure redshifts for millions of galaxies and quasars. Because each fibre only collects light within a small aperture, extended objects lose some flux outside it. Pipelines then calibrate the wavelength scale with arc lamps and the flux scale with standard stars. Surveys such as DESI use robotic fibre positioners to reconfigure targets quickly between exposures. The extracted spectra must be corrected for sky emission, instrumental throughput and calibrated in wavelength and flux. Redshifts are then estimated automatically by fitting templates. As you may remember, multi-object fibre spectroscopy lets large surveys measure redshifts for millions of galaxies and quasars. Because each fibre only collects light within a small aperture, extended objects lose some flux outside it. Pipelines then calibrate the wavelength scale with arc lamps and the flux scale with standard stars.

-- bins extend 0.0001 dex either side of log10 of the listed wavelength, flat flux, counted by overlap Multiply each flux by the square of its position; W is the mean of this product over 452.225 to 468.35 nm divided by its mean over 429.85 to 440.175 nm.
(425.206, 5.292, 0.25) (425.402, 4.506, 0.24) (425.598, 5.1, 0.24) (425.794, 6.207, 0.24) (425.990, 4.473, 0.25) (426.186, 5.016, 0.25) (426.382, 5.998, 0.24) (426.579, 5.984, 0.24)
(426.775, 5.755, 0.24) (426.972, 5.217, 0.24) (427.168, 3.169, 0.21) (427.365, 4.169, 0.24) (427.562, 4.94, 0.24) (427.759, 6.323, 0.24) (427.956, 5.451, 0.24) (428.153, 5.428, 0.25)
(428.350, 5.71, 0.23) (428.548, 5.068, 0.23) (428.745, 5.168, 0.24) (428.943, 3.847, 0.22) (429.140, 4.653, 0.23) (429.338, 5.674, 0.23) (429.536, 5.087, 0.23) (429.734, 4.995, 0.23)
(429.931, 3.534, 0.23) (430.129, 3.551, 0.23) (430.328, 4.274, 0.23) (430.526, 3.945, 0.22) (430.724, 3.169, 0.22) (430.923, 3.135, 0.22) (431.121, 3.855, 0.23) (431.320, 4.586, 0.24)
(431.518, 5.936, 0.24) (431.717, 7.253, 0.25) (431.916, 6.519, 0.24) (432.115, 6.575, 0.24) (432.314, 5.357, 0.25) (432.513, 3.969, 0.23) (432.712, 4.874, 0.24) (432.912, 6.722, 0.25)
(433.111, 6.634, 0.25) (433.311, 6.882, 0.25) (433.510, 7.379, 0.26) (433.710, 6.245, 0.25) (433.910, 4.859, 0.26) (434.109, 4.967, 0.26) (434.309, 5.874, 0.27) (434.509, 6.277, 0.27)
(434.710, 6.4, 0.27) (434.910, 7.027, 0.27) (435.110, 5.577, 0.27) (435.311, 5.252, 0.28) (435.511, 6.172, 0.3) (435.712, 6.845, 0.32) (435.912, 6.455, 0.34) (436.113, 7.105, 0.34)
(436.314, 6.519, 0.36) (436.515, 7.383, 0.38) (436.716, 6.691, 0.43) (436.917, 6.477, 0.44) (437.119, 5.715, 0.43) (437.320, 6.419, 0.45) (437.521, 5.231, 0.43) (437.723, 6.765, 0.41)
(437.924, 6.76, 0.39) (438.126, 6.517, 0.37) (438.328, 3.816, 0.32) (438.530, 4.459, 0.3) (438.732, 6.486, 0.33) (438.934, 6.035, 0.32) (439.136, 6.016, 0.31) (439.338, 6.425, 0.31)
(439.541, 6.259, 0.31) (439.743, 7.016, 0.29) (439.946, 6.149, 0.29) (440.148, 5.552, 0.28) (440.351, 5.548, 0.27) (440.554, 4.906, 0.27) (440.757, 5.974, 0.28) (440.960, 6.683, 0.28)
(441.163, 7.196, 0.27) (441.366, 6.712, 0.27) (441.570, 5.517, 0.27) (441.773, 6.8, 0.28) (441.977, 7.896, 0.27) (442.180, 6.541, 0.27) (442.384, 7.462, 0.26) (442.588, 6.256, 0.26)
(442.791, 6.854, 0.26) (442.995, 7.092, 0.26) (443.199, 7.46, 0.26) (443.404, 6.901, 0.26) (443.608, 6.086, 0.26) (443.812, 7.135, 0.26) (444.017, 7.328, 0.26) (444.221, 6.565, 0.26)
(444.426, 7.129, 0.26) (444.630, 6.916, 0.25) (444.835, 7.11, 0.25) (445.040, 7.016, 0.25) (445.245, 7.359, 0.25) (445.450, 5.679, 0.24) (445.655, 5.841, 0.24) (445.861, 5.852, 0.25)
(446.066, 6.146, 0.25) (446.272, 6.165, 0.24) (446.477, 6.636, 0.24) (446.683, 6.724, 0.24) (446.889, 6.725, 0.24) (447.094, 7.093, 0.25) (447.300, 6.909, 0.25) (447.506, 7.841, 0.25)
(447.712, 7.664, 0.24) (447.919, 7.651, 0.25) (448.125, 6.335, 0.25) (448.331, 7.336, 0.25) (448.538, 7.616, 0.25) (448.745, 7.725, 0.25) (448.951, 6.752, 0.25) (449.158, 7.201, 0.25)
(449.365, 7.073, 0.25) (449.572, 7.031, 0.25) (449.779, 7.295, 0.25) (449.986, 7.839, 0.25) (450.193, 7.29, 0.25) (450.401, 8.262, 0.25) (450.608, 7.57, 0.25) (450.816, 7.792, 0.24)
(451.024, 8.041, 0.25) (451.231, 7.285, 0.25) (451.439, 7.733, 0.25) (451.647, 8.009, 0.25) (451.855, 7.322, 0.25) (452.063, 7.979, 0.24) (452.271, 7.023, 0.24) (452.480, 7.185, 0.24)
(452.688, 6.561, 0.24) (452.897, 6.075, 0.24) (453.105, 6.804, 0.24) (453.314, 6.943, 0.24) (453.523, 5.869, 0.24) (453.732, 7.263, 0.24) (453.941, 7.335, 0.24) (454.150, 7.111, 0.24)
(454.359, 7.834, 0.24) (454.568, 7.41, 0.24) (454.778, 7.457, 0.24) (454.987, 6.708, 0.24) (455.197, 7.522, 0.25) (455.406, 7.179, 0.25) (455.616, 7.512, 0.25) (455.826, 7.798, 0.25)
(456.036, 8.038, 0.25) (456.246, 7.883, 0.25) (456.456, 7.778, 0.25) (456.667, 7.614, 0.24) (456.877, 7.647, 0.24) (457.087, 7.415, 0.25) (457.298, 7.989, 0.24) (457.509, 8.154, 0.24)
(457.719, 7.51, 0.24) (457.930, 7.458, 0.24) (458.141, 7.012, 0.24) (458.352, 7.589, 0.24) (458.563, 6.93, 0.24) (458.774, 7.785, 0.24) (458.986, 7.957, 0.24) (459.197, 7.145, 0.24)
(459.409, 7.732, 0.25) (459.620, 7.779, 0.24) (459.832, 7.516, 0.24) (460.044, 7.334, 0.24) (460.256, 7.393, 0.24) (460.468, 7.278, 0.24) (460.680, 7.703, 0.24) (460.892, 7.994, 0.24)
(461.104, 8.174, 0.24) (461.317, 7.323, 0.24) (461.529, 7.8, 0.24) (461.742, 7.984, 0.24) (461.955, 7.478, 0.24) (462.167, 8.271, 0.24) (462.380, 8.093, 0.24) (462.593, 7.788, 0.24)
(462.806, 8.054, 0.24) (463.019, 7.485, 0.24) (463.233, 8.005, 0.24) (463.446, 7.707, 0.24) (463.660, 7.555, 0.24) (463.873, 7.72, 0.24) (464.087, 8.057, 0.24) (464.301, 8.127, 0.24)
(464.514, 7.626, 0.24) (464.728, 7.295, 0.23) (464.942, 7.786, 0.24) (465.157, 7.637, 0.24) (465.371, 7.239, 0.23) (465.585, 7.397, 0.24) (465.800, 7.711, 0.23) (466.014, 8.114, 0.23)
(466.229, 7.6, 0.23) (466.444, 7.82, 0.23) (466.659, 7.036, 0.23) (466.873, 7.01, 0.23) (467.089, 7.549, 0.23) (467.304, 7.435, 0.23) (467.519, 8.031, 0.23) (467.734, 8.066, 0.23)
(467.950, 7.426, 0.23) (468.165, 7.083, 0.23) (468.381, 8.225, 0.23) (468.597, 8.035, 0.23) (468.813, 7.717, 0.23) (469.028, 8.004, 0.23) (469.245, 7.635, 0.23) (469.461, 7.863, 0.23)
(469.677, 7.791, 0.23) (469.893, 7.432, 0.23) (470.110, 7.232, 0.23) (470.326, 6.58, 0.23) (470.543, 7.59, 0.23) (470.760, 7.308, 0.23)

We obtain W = 1.5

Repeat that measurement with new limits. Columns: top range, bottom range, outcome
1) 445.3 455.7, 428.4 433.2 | 1.58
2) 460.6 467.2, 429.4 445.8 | 1.43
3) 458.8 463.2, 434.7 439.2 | 1.39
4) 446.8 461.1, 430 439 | 1.41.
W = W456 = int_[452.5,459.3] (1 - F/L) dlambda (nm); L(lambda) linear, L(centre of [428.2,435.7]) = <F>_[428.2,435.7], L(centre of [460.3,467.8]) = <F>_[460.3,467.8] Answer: -0.23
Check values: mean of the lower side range 5.35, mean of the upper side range 7.71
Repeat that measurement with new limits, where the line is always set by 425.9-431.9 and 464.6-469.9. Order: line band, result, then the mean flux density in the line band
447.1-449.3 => -0.360 nm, 7.29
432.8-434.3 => -0.290 nm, 6.21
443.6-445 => -0.228 nm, 6.96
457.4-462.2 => -0.345 nm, 7.61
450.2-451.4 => -0.241 nm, 7.74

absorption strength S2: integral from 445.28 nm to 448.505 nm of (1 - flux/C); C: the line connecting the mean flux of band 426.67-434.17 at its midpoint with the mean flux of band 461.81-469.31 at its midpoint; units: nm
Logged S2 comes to -0.20 nm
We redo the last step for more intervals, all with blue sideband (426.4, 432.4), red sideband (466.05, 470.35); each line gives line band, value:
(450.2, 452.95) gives -0.43 nm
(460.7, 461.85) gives -0.11 nm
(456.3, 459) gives -0.28 nm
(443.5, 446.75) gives -0.31 nm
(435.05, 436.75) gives -0.33 nm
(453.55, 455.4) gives -0.16 nm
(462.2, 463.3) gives -0.10 nm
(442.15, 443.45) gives -0.24 nm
